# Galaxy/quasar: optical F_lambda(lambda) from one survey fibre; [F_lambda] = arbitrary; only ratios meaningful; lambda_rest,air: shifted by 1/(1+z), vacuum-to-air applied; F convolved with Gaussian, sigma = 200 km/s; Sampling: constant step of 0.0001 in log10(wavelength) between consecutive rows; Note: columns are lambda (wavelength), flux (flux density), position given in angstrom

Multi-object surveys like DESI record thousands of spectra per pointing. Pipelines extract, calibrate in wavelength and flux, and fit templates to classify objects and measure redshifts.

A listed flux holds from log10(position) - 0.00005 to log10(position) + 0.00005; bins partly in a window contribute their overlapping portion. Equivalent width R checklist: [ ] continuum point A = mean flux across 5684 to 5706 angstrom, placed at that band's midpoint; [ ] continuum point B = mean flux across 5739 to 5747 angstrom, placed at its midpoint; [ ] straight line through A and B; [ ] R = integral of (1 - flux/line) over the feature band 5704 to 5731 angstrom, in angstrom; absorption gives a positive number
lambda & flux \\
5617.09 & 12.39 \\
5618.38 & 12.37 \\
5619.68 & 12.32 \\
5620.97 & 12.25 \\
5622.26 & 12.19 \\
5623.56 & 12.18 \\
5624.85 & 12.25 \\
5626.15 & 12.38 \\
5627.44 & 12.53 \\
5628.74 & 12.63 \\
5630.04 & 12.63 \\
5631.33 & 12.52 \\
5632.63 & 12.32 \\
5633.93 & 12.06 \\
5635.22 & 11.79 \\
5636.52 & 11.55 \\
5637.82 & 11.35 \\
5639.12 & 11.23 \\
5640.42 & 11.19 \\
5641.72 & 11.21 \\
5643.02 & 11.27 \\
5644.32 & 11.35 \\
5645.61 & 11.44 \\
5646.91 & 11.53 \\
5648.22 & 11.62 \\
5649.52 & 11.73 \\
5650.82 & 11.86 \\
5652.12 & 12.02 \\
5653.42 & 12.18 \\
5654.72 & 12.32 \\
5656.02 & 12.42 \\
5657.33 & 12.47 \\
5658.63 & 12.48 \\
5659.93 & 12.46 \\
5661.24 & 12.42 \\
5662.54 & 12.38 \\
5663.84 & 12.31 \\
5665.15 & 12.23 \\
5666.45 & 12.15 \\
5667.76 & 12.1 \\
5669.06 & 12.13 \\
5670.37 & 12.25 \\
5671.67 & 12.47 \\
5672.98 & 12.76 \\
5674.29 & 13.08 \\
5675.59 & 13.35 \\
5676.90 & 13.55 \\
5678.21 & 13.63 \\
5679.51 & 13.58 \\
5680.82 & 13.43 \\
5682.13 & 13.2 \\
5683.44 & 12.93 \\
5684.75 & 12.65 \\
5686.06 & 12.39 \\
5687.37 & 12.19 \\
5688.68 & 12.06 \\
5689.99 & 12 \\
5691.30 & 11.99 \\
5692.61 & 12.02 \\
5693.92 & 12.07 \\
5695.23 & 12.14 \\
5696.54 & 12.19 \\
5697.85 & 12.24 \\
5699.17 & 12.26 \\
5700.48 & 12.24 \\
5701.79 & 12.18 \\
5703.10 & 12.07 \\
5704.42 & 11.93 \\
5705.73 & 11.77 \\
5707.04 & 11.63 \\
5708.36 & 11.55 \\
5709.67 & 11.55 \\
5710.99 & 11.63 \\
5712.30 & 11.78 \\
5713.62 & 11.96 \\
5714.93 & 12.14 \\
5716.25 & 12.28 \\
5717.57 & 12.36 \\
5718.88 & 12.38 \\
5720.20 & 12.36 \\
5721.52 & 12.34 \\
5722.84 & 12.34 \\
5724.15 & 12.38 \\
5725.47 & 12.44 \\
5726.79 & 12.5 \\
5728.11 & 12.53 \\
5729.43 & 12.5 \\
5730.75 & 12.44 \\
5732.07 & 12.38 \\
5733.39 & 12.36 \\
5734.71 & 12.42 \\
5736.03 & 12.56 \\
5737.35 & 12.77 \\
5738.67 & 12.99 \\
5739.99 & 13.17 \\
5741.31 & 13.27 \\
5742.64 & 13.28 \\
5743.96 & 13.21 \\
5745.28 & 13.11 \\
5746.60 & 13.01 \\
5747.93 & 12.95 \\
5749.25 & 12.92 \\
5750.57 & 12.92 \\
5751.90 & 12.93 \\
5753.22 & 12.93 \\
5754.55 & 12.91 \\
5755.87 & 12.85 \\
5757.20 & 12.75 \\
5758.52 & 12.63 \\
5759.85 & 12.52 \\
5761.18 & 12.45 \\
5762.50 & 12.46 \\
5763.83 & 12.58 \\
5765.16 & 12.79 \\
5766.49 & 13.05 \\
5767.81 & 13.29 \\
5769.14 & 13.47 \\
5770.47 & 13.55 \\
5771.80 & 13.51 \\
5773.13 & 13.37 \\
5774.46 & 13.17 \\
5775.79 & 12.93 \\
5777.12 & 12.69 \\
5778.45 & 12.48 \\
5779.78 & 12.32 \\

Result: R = 1.1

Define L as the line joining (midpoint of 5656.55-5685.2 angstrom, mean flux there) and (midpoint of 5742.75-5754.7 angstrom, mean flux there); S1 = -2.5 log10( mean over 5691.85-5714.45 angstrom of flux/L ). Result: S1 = 0.077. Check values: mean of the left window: 12.7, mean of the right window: 13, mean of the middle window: 12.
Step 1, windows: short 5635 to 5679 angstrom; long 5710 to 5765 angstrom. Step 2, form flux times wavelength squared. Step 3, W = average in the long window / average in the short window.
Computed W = 1.1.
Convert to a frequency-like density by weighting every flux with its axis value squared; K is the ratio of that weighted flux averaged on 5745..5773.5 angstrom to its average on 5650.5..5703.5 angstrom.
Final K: 1.1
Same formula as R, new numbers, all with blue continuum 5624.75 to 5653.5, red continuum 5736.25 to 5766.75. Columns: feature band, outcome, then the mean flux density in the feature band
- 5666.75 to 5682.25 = -1.0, 12.9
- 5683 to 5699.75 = 0.1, 12.2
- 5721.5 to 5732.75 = 0.2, 12.4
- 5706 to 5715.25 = 0.6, 11.7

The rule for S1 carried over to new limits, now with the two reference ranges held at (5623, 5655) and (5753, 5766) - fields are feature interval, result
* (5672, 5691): -0.063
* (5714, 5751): -0.013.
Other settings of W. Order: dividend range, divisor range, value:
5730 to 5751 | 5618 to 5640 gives 1.10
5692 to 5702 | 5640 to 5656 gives 1.06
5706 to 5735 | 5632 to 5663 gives 1.05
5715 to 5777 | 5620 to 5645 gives 1.11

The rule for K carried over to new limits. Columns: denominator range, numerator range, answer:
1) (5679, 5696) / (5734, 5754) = 1.06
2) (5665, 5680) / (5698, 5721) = 0.95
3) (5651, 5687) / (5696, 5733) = 0.98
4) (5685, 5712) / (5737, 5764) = 1.09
